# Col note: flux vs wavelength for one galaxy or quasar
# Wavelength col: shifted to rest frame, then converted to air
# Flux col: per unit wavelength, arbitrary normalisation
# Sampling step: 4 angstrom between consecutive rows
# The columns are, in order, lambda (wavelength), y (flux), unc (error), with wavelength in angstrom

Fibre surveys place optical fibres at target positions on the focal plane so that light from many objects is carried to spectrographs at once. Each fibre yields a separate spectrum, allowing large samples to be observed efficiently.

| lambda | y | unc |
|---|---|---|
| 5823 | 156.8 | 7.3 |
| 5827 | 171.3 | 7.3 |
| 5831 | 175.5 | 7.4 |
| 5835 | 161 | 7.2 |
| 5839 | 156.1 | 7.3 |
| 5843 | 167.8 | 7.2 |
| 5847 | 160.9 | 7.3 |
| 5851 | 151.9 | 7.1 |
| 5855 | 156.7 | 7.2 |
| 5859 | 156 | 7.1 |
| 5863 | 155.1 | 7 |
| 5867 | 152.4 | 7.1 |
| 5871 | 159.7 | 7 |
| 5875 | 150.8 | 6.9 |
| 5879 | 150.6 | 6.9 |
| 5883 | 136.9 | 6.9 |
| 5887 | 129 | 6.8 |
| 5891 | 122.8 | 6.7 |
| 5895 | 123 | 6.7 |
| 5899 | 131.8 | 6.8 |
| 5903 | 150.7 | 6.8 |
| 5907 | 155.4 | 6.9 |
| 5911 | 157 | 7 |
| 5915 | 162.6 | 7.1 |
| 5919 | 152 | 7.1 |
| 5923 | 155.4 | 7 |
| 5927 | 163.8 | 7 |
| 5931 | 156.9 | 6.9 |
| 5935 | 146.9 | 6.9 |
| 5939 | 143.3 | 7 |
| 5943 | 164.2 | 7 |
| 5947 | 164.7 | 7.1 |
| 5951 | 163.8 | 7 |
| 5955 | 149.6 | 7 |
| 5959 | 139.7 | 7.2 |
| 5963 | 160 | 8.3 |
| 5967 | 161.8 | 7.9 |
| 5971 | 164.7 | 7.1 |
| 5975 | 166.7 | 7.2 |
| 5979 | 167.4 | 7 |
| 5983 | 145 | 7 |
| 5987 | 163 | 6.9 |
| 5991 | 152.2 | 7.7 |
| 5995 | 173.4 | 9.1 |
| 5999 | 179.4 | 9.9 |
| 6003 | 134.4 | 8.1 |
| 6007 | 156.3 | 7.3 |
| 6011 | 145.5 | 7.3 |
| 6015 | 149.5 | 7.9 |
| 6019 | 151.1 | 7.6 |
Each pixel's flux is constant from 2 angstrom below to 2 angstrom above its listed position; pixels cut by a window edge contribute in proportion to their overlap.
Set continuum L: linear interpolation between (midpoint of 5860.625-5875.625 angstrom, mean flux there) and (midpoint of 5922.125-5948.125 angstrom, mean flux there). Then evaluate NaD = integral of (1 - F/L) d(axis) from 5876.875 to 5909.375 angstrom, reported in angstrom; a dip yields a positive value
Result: 3.7 angstrom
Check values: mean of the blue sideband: 155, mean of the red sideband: 156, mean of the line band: 138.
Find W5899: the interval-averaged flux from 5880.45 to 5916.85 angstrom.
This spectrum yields 141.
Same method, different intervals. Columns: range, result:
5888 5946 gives 149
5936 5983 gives 158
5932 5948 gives 154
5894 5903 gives 133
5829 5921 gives 151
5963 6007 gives 161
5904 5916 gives 157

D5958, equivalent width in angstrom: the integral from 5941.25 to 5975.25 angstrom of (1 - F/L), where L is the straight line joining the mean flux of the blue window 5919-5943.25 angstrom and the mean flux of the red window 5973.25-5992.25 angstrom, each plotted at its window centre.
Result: -0.5 angstrom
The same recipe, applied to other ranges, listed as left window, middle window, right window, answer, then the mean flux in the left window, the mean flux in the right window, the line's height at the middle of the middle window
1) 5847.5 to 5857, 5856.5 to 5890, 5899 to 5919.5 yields 1.41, 155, 153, 155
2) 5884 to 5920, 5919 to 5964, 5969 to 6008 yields -1.37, 142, 160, 151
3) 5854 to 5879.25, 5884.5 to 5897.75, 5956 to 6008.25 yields 2.53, 155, 159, 155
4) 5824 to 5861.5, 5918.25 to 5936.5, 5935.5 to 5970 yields 0.20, 162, 156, 157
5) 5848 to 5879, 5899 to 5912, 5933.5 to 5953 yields 0.42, 155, 157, 156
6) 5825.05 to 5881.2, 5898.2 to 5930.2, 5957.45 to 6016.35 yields 0.75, 159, 157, 158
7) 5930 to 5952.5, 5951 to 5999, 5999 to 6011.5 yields -1.92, 156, 151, 153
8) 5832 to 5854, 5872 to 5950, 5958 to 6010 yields 5.32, 160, 159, 160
